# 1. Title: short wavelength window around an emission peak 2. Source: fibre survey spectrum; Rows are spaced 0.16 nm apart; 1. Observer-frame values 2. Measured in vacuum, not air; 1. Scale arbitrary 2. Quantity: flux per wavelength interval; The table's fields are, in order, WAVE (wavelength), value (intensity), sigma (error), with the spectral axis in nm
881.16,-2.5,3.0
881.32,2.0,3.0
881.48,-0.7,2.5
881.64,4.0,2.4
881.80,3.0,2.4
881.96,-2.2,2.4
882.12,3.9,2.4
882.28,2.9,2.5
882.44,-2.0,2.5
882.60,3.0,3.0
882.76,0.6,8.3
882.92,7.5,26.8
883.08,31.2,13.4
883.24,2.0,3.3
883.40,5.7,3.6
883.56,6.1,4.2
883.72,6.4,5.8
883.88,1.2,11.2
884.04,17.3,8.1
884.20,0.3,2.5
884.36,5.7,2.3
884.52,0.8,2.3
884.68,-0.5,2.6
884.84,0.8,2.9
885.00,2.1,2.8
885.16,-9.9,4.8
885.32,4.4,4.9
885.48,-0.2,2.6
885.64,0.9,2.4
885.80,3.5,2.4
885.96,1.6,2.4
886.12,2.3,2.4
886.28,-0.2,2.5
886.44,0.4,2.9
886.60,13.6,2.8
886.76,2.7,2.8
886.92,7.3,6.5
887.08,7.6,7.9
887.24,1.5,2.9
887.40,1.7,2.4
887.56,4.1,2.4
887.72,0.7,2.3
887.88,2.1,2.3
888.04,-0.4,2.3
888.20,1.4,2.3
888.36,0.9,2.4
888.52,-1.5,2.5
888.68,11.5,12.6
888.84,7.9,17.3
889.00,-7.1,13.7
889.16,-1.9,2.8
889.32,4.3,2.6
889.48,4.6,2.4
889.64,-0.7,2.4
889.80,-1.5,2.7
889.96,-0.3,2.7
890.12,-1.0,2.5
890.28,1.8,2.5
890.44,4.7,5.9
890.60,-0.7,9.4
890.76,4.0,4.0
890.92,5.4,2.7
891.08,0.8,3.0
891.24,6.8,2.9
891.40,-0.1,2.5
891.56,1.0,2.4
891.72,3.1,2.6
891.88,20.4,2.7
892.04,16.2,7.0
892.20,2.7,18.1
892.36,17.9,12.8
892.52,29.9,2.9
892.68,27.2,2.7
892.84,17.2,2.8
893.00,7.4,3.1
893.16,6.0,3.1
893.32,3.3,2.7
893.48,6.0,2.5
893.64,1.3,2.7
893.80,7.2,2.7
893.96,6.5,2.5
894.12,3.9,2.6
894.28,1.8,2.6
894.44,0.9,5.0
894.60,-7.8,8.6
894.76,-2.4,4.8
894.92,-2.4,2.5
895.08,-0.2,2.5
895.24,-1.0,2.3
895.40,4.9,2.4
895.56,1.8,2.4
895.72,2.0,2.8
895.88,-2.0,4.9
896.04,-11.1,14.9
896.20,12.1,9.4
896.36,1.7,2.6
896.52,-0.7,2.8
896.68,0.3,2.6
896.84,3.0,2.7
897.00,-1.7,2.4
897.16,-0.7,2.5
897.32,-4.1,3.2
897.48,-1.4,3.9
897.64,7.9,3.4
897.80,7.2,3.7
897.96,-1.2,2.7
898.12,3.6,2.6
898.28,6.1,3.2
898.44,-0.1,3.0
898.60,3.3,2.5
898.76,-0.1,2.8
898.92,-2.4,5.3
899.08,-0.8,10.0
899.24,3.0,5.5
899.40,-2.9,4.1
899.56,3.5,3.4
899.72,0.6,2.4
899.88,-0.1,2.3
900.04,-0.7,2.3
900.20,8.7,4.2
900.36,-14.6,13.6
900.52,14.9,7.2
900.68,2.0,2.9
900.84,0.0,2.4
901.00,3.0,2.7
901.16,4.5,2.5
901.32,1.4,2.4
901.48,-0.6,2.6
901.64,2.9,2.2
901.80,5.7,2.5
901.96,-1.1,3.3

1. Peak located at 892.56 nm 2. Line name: [O II] 3727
